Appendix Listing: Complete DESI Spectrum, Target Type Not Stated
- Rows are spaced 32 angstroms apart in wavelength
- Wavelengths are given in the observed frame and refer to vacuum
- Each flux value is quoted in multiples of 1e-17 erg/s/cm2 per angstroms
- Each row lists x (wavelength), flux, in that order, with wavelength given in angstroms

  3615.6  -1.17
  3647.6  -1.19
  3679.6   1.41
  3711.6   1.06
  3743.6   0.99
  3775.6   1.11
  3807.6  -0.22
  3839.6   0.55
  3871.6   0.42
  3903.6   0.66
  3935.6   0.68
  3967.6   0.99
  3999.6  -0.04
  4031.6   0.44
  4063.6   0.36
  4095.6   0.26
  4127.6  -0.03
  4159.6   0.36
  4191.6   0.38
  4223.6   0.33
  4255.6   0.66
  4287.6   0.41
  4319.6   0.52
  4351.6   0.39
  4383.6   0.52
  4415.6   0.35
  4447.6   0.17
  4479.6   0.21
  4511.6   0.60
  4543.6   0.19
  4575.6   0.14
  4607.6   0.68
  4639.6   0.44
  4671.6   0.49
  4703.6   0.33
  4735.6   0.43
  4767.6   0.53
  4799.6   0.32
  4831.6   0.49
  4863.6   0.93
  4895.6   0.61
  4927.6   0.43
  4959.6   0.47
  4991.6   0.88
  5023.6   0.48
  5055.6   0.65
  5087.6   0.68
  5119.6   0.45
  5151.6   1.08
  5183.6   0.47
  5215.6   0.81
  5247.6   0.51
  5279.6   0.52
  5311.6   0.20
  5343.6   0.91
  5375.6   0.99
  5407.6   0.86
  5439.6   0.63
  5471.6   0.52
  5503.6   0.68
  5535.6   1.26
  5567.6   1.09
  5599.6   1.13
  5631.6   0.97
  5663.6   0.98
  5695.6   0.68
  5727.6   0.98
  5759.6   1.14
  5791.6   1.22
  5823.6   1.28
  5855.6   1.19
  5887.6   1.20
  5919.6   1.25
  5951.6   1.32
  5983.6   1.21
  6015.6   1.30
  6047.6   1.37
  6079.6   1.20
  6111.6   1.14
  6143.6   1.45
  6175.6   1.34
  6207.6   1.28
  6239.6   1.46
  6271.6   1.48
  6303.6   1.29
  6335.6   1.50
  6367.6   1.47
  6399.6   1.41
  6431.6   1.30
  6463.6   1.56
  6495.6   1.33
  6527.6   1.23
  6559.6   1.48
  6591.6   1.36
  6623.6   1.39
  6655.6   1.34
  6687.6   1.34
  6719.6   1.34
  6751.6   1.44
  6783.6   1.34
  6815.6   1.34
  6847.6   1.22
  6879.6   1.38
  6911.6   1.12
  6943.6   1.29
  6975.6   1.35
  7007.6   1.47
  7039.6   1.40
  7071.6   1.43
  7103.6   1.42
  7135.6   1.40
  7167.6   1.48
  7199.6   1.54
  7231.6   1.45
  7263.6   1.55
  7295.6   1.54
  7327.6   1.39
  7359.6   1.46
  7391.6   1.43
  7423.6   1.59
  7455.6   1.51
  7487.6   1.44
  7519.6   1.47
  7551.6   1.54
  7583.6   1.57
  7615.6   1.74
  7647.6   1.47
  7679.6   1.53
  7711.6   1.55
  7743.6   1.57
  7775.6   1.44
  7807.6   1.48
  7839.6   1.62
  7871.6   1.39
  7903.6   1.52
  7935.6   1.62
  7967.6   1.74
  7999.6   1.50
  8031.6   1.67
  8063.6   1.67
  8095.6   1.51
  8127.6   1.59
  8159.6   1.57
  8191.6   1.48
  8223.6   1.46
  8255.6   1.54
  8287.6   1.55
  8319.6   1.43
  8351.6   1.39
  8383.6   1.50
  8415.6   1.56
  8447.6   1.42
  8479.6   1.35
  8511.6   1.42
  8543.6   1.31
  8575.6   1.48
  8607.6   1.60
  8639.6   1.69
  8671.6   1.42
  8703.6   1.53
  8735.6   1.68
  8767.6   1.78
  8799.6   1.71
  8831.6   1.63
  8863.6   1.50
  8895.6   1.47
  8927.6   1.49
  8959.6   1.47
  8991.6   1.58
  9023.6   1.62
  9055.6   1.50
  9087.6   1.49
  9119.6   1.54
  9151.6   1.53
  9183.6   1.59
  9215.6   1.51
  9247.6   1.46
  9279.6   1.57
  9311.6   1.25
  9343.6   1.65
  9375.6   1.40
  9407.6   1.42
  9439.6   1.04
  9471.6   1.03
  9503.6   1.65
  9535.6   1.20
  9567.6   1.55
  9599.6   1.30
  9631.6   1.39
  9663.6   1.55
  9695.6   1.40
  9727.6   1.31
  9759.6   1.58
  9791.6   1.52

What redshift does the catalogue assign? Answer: 0.336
